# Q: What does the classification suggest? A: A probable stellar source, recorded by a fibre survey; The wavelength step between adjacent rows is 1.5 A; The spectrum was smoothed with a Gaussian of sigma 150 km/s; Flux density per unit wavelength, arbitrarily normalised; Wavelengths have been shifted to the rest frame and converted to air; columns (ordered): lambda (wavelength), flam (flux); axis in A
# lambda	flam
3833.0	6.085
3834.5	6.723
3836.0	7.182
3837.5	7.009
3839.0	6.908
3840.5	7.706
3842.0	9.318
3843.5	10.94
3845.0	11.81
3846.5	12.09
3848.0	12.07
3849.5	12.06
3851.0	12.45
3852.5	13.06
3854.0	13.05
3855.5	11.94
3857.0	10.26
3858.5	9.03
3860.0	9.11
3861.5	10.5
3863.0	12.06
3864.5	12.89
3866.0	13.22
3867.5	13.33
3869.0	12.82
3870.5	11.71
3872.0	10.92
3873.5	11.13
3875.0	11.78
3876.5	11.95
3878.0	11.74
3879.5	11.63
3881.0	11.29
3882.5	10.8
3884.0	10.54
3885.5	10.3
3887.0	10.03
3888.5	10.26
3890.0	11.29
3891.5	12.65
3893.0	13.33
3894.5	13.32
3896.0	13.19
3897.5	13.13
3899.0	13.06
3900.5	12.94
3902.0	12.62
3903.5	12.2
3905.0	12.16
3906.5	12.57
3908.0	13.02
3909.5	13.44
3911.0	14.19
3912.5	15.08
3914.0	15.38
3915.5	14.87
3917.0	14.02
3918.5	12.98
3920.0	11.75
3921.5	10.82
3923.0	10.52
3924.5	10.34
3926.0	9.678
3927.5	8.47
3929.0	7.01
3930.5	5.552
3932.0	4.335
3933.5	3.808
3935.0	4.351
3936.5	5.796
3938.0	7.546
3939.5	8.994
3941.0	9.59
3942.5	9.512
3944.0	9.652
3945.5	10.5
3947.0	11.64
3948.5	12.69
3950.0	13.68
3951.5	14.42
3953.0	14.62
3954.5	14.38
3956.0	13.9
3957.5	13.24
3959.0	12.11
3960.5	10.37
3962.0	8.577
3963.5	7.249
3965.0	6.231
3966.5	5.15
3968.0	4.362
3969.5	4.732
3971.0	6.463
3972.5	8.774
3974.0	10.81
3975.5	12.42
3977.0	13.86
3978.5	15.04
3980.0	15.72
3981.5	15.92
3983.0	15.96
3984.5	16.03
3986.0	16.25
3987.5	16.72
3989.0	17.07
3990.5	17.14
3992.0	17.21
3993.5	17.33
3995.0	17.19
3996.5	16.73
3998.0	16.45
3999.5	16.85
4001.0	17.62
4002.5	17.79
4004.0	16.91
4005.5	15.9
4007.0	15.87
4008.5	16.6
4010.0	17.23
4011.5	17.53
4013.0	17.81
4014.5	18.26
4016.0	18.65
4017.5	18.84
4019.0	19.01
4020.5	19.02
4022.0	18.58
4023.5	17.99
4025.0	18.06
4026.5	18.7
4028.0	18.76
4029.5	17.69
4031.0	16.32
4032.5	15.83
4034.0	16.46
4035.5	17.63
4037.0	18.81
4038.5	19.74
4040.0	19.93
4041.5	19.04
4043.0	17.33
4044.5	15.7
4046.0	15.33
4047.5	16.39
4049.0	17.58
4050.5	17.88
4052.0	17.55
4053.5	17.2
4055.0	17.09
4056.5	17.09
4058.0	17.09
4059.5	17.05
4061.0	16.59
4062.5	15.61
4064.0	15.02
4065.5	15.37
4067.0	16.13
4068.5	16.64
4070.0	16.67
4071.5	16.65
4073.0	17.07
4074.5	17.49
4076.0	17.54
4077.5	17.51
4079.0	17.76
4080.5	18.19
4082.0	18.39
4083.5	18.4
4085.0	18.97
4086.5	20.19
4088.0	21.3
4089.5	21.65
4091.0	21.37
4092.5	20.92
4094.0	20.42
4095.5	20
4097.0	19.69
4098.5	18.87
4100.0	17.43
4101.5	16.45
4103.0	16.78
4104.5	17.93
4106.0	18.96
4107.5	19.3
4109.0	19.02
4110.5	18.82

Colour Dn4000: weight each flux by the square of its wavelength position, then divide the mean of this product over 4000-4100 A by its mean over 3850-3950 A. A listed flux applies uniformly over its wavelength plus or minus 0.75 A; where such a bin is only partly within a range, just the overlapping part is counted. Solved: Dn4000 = 1.73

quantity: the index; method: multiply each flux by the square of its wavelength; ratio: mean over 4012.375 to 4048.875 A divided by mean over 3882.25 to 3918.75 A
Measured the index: 1.5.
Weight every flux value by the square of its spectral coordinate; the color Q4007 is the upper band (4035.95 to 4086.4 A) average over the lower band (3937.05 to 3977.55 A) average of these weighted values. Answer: 1.80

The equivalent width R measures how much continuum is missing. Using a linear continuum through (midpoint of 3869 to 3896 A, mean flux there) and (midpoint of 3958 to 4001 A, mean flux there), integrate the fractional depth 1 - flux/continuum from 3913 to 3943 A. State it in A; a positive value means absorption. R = 7.0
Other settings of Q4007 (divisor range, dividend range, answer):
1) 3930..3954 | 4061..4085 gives 1.96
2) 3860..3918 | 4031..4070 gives 1.49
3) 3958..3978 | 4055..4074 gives 1.99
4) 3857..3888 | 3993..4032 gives 1.67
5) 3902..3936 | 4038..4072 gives 1.69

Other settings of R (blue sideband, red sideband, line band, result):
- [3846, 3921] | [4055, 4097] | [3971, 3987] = 1.45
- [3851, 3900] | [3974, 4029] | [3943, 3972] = 9.35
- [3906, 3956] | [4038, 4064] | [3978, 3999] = -3.97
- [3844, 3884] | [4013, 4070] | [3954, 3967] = 4.08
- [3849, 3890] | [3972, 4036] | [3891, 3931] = 2.52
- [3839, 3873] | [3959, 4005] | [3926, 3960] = 7.82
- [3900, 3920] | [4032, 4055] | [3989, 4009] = -0.94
